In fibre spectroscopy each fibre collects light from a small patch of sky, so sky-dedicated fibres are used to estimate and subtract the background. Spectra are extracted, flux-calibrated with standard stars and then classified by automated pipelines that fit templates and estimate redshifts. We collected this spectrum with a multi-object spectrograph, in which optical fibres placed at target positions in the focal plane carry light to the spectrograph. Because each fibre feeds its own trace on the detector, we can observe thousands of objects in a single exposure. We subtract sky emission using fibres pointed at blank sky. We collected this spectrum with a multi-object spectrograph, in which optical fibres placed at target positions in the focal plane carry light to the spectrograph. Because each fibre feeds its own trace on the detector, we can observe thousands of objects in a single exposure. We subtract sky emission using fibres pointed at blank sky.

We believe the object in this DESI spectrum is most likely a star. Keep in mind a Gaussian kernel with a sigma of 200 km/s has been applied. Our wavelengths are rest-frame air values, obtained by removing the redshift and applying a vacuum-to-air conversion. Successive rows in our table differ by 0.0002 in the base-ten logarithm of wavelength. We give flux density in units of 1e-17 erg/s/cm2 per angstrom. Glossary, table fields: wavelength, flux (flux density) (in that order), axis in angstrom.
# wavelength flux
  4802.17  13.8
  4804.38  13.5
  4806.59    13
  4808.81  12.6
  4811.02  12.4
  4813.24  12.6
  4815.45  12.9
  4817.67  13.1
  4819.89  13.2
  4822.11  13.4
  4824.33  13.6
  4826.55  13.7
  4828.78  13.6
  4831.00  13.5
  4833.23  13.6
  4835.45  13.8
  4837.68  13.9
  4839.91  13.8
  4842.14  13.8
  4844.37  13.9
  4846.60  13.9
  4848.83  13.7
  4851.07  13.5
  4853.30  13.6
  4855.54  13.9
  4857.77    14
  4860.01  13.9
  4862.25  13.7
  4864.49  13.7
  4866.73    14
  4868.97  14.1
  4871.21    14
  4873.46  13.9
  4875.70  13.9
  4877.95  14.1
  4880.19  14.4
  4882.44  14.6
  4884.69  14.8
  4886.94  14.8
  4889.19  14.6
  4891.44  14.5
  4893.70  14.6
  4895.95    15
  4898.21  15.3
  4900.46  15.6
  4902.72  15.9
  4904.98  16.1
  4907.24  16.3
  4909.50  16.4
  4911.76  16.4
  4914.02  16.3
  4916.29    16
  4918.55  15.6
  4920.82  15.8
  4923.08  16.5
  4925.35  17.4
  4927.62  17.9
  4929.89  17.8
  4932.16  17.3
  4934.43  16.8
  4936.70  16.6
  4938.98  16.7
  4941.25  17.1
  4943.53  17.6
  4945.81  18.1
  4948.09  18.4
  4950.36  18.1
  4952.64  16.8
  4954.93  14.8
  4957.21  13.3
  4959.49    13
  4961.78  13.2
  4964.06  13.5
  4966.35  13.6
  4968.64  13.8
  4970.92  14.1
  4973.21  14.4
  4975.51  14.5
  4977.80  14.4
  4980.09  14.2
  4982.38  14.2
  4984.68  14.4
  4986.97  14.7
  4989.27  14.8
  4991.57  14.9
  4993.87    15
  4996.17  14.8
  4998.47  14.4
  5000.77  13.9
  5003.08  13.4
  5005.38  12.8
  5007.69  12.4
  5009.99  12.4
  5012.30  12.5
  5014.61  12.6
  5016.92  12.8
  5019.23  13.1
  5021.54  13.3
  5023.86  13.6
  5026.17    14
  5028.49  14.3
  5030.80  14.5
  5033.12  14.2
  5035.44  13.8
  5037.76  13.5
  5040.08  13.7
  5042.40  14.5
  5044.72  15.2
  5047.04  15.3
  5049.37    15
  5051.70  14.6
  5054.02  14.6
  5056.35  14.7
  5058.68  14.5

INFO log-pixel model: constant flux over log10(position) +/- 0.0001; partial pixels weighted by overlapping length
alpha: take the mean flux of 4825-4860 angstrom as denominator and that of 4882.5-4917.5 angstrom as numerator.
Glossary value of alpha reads 1.1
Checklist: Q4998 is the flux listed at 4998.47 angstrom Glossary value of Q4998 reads 14.4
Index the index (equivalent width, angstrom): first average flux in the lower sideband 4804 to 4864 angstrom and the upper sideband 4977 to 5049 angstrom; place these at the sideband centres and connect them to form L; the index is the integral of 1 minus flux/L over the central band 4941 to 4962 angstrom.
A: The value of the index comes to -3.6 angstrom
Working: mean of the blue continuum 13.5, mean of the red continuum 13.9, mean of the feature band 16.1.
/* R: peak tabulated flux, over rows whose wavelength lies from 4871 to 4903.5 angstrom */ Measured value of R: 15.9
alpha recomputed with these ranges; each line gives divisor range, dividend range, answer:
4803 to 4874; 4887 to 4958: 1.20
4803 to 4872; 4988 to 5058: 1.03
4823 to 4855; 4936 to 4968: 1.15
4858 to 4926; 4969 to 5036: 0.92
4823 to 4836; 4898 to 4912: 1.18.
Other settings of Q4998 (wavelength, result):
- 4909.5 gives 16.4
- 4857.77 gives 14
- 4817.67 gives 13.1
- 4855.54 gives 13.9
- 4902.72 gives 15.9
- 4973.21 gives 14.4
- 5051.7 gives 14.6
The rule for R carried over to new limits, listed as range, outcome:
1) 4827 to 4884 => 14.6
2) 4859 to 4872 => 14.1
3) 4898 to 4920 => 16.4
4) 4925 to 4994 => 18.4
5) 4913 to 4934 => 17.9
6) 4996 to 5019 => 14.8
